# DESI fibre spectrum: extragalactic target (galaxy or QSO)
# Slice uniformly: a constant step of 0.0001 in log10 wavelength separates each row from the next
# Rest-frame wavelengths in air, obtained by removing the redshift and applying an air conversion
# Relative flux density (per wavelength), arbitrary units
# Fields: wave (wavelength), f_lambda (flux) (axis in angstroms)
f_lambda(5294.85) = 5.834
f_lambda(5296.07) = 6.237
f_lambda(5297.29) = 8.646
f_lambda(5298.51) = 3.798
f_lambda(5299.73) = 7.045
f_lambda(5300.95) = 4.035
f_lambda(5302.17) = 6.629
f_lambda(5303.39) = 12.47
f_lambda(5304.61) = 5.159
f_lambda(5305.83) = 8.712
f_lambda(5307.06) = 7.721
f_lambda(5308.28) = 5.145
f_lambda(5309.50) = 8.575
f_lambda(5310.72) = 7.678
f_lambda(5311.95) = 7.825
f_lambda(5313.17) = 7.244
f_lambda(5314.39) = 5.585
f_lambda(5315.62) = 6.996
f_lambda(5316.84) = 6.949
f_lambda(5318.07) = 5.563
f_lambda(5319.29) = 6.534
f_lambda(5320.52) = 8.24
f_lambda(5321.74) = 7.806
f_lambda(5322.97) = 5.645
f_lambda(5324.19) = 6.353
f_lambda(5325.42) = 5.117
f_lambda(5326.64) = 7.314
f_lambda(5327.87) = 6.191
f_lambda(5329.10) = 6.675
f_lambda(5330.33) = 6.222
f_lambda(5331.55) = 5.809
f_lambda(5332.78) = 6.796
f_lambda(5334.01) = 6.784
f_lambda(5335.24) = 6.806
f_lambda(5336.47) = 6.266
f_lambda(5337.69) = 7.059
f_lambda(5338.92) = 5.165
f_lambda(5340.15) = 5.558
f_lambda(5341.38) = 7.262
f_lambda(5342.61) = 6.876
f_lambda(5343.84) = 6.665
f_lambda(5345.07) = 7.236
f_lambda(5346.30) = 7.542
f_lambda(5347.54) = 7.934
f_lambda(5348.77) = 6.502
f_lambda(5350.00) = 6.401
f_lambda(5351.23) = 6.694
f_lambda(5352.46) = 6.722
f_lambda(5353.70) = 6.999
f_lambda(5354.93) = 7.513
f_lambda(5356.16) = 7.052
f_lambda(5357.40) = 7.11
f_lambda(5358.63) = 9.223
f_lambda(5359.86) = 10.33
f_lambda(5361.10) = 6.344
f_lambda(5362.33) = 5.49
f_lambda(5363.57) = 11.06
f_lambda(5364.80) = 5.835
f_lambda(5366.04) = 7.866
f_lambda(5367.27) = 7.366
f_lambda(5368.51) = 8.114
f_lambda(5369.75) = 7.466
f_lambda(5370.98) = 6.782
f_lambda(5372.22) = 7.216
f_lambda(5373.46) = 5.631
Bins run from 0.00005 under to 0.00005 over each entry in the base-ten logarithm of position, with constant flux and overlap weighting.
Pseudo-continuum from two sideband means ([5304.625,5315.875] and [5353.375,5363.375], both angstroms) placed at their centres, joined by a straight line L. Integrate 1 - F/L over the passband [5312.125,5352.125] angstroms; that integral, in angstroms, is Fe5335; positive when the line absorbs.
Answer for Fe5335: 4.1 angstroms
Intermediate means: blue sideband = 7.17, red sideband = 7.67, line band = 6.63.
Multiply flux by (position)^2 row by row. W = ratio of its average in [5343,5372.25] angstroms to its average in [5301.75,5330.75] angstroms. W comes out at 1.07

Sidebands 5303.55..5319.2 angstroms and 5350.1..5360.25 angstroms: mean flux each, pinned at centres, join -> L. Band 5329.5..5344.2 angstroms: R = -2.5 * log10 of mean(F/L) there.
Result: 0.15 mag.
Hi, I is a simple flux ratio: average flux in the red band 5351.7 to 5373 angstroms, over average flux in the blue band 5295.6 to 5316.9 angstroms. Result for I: 1.07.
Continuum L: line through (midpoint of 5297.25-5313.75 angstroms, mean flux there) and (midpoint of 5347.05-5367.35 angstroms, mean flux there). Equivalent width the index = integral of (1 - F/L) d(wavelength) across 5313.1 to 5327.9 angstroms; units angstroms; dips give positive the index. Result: 1.3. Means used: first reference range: 7.14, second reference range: 7.44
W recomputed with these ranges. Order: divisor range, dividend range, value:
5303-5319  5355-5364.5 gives 1.12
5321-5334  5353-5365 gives 1.22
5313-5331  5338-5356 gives 1.05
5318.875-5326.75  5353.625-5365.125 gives 1.18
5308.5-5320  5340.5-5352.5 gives 1.02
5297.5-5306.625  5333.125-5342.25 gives 0.94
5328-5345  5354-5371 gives 1.20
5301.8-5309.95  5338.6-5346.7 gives 0.86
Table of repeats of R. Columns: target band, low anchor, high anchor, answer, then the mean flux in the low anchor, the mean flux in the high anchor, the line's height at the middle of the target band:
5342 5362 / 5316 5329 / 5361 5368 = -0.02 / 6.58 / 7.41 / 7.17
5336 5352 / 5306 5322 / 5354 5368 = 0.12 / 7.09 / 7.73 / 7.5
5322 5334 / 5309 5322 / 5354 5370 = 0.16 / 7.15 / 7.74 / 7.31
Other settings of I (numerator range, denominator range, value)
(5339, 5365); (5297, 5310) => 1.03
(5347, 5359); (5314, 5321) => 1.08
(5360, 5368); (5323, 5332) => 1.21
